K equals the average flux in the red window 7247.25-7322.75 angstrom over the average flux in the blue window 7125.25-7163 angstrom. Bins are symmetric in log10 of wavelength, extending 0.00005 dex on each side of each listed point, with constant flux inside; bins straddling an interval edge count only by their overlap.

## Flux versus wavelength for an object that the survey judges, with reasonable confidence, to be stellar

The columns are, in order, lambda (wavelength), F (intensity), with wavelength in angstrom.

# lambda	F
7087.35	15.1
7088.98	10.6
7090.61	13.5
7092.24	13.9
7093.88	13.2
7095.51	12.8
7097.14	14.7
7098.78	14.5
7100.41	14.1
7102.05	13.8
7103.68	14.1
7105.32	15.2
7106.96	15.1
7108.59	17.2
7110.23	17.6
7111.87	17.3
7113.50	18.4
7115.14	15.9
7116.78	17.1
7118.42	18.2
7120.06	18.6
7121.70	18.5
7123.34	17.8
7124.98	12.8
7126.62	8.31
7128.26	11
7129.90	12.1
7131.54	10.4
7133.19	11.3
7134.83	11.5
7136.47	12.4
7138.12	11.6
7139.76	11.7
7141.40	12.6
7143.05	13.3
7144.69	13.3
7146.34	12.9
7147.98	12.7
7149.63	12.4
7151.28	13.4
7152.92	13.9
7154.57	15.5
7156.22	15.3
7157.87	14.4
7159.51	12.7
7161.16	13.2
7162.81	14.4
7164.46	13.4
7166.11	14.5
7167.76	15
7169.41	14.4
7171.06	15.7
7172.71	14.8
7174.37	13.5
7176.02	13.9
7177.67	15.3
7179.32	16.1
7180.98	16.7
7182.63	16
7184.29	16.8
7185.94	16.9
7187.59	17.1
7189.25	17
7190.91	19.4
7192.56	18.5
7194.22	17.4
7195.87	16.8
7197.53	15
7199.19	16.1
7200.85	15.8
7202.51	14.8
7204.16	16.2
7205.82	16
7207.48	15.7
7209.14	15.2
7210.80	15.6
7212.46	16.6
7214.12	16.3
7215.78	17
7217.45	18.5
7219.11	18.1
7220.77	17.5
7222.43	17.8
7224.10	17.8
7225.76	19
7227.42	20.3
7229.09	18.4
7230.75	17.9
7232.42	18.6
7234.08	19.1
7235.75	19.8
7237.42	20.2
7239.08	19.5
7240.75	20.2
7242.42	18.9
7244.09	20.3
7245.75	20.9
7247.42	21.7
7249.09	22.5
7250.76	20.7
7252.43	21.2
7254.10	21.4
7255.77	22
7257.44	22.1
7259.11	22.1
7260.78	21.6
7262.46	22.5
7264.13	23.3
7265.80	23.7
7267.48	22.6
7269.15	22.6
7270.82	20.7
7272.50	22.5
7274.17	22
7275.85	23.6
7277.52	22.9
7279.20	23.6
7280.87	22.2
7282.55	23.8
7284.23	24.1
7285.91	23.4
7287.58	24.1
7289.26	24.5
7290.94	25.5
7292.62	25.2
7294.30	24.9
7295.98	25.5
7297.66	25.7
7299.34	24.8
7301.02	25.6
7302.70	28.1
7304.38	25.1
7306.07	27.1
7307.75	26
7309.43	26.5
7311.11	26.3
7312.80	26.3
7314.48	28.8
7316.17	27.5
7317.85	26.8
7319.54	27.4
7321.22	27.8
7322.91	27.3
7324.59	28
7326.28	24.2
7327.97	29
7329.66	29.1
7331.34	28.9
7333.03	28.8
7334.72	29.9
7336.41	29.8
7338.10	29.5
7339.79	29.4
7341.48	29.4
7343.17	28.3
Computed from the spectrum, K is 1.92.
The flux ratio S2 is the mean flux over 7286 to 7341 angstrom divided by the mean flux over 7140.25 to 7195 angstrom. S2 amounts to 1.81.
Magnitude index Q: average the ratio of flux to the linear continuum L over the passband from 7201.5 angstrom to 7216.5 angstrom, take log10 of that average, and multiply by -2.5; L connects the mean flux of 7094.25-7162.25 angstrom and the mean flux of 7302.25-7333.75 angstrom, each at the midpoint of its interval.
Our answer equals 0.233 mag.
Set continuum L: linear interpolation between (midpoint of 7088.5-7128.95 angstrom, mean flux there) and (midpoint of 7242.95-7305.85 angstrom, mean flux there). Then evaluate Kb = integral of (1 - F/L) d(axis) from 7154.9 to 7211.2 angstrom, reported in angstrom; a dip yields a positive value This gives 9.4 angstrom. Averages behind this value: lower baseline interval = 15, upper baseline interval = 23.2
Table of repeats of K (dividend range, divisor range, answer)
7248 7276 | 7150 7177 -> 1.56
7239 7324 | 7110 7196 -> 1.62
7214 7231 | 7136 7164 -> 1.36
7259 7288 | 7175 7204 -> 1.39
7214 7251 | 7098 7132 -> 1.26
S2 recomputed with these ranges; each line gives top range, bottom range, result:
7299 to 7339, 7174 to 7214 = 1.69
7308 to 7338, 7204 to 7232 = 1.60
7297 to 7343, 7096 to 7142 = 1.91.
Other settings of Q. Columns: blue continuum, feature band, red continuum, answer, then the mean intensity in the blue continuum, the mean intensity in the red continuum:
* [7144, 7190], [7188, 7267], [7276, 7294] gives 0.03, 14.7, 23.9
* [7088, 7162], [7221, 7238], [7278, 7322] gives 0.12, 14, 25.6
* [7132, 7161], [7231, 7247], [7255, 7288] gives 0.03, 13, 22.8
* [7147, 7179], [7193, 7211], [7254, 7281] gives 0.08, 14.2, 22.5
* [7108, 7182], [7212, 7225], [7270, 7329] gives 0.12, 14.3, 25.4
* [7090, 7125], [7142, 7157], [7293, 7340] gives 0.31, 15.7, 27.2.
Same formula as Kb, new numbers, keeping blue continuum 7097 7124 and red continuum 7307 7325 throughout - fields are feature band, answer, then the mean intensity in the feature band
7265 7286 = 1.8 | 22.9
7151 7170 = 4.8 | 14.2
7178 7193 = 2.4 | 17.1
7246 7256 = 0.9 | 21.5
